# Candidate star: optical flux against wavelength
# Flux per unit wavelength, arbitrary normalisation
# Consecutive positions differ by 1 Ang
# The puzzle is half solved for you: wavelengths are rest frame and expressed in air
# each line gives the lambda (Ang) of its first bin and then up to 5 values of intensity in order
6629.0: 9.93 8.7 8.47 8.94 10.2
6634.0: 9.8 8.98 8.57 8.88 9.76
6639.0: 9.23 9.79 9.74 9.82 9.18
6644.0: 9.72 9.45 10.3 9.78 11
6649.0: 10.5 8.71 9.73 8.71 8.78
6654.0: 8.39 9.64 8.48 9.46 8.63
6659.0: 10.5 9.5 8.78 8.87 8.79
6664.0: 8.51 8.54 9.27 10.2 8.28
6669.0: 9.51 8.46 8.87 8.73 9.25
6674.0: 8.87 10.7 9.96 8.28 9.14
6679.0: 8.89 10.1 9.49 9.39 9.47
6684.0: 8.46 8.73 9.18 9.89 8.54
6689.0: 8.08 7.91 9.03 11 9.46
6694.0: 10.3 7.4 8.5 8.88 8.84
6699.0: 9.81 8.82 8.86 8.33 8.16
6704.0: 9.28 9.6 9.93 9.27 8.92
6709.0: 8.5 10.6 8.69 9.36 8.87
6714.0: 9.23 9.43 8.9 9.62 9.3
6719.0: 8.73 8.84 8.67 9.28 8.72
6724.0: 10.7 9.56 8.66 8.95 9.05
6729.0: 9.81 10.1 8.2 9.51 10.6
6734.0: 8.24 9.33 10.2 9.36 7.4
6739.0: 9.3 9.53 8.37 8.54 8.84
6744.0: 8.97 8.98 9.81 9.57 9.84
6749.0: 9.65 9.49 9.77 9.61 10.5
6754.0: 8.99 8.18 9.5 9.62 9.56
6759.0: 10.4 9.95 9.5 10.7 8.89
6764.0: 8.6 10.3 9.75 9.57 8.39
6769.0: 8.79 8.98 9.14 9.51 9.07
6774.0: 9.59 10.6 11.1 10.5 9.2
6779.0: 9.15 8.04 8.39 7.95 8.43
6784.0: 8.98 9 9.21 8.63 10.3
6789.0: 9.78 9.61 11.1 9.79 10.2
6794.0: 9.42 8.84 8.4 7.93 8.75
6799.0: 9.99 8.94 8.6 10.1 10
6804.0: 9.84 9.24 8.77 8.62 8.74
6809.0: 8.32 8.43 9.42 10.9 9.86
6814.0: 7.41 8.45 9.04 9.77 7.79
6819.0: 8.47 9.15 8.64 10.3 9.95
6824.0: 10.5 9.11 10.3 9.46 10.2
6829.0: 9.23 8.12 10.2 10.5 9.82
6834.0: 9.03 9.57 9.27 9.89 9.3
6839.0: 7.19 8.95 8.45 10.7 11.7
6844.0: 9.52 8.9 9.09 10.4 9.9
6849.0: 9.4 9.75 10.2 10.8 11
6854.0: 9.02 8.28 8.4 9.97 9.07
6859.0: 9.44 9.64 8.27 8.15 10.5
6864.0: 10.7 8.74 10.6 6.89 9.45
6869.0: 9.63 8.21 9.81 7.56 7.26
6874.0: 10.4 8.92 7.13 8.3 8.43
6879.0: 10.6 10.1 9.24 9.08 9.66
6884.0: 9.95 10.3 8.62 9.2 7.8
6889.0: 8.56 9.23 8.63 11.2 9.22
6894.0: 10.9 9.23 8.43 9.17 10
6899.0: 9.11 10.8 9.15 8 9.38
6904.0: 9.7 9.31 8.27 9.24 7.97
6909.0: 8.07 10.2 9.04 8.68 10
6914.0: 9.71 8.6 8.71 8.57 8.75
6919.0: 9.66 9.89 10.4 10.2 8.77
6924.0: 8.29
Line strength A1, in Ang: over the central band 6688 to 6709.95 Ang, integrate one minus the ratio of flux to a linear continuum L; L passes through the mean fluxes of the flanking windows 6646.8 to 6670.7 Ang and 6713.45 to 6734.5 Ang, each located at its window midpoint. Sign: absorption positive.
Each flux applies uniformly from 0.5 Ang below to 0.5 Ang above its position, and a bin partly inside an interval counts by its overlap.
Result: 0.5 Ang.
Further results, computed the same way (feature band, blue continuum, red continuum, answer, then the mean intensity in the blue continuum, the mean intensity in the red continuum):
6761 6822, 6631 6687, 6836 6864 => 1.3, 9.29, 9.5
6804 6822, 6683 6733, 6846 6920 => 0.5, 9.13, 9.24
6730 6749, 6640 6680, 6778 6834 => 0.2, 9.3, 9.24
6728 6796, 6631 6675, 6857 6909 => -1.1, 9.29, 9.16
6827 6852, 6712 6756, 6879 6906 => -0.6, 9.24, 9.39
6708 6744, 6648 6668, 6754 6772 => 0.6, 9.18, 9.39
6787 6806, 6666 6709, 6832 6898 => -0.4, 9.11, 9.32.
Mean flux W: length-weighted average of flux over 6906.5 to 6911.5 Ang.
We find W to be 8.9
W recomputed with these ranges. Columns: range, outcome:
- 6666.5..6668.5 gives 9.24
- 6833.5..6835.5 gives 9.3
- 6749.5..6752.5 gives 9.62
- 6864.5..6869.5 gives 9.06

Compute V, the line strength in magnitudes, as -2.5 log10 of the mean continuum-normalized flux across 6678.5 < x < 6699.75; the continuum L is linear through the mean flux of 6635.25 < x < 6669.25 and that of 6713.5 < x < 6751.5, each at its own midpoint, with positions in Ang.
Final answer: 0.02 mag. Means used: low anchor 9.32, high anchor 9.24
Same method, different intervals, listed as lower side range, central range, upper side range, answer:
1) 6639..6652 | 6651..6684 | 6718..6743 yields 0.05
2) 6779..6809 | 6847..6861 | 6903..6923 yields -0.05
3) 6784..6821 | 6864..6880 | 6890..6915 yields 0.04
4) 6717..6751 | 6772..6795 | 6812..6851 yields -0.01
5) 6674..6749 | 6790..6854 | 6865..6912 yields -0.03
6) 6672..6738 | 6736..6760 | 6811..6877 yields -0.01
